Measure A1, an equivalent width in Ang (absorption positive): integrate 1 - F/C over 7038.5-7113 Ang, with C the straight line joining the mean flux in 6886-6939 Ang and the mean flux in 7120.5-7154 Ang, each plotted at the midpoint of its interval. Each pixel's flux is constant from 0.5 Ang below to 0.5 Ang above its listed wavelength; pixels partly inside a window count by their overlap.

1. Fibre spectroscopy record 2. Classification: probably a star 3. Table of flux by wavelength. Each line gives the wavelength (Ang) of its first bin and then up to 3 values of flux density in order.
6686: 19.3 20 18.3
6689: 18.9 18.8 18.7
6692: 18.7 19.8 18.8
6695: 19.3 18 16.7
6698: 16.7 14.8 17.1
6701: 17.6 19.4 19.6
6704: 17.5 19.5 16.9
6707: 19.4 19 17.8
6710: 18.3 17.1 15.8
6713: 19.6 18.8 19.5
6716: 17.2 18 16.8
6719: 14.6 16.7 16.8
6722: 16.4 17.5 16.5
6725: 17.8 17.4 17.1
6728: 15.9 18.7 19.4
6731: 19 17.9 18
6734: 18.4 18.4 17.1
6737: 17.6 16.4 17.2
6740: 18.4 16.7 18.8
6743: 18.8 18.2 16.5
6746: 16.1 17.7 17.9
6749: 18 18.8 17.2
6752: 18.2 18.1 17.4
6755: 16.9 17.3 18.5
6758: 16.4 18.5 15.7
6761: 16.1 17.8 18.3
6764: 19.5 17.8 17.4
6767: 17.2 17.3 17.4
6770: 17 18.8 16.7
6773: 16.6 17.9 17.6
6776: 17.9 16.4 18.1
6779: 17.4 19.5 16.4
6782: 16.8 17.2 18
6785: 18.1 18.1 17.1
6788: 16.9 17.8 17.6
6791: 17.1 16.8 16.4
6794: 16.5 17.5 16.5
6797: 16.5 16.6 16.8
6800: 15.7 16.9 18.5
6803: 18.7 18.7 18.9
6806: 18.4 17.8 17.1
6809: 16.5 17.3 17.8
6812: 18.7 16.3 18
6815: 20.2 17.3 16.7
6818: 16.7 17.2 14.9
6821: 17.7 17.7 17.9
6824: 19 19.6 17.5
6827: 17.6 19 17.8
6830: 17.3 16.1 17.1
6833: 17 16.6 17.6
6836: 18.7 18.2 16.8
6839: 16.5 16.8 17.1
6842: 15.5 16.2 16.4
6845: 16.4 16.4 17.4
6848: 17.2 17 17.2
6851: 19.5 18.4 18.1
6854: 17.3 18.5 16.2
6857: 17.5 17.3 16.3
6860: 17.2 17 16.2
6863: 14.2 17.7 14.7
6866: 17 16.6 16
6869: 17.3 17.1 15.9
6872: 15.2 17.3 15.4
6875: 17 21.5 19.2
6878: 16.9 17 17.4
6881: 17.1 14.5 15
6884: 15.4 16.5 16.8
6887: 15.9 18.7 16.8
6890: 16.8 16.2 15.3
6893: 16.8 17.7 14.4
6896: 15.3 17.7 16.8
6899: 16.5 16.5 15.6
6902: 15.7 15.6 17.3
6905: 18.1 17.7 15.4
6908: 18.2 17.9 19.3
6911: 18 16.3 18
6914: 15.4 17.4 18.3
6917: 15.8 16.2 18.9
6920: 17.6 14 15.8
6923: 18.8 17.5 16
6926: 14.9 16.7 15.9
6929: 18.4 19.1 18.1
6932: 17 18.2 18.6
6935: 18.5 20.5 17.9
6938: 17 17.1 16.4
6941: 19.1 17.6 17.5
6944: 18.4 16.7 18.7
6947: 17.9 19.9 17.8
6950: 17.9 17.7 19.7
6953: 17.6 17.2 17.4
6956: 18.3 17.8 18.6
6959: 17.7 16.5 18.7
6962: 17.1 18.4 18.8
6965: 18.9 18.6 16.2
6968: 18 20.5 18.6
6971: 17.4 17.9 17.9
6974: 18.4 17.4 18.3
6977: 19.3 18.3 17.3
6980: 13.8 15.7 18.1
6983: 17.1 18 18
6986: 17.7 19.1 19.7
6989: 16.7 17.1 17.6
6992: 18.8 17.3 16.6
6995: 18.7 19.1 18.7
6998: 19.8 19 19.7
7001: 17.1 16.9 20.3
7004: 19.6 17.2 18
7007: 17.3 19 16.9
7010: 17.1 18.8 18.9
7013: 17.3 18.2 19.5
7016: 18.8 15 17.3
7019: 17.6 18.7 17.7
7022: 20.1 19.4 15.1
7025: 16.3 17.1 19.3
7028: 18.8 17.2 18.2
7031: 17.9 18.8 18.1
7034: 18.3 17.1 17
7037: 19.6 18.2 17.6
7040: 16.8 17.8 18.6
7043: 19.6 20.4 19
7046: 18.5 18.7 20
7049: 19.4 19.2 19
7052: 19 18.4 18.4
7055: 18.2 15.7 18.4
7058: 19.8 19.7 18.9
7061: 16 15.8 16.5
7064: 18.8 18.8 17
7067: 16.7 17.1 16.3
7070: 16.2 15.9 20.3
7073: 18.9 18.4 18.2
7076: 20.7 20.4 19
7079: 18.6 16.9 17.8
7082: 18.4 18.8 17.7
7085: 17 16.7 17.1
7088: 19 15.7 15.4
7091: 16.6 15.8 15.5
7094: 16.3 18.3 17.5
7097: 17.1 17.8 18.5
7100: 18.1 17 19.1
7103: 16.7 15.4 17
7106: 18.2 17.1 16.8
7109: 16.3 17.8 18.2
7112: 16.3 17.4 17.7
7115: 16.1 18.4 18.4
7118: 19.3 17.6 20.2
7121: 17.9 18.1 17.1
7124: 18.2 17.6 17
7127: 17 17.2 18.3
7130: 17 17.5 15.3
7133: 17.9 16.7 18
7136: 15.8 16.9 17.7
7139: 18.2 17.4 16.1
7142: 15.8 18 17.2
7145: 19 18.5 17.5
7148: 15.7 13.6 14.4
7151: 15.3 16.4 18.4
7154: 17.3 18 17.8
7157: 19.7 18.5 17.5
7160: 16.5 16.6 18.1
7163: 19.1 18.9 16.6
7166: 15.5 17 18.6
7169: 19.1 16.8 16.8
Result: -3.32 Ang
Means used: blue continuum 17.1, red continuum 17.1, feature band 17.8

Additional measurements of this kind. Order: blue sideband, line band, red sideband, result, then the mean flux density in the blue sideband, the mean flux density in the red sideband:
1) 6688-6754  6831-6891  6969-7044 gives 3.4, 17.8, 18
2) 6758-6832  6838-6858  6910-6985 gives 0.5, 17.5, 17.7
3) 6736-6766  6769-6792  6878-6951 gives 0.0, 17.6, 17.1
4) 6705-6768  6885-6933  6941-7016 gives 2.8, 17.6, 18.1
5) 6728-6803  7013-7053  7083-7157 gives -2.2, 17.5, 17.2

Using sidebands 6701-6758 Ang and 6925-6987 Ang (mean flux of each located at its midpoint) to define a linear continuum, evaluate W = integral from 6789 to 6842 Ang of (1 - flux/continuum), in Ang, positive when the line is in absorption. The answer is 1.10 Ang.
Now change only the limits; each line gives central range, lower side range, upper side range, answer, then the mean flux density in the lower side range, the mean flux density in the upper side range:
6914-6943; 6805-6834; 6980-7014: 0.8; 17.6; 18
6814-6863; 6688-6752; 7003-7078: 1.7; 17.8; 18.2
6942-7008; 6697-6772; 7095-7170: -2.0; 17.6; 17.4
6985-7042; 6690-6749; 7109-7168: -1.9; 17.8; 17.4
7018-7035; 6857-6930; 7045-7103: -0.4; 16.8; 17.9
